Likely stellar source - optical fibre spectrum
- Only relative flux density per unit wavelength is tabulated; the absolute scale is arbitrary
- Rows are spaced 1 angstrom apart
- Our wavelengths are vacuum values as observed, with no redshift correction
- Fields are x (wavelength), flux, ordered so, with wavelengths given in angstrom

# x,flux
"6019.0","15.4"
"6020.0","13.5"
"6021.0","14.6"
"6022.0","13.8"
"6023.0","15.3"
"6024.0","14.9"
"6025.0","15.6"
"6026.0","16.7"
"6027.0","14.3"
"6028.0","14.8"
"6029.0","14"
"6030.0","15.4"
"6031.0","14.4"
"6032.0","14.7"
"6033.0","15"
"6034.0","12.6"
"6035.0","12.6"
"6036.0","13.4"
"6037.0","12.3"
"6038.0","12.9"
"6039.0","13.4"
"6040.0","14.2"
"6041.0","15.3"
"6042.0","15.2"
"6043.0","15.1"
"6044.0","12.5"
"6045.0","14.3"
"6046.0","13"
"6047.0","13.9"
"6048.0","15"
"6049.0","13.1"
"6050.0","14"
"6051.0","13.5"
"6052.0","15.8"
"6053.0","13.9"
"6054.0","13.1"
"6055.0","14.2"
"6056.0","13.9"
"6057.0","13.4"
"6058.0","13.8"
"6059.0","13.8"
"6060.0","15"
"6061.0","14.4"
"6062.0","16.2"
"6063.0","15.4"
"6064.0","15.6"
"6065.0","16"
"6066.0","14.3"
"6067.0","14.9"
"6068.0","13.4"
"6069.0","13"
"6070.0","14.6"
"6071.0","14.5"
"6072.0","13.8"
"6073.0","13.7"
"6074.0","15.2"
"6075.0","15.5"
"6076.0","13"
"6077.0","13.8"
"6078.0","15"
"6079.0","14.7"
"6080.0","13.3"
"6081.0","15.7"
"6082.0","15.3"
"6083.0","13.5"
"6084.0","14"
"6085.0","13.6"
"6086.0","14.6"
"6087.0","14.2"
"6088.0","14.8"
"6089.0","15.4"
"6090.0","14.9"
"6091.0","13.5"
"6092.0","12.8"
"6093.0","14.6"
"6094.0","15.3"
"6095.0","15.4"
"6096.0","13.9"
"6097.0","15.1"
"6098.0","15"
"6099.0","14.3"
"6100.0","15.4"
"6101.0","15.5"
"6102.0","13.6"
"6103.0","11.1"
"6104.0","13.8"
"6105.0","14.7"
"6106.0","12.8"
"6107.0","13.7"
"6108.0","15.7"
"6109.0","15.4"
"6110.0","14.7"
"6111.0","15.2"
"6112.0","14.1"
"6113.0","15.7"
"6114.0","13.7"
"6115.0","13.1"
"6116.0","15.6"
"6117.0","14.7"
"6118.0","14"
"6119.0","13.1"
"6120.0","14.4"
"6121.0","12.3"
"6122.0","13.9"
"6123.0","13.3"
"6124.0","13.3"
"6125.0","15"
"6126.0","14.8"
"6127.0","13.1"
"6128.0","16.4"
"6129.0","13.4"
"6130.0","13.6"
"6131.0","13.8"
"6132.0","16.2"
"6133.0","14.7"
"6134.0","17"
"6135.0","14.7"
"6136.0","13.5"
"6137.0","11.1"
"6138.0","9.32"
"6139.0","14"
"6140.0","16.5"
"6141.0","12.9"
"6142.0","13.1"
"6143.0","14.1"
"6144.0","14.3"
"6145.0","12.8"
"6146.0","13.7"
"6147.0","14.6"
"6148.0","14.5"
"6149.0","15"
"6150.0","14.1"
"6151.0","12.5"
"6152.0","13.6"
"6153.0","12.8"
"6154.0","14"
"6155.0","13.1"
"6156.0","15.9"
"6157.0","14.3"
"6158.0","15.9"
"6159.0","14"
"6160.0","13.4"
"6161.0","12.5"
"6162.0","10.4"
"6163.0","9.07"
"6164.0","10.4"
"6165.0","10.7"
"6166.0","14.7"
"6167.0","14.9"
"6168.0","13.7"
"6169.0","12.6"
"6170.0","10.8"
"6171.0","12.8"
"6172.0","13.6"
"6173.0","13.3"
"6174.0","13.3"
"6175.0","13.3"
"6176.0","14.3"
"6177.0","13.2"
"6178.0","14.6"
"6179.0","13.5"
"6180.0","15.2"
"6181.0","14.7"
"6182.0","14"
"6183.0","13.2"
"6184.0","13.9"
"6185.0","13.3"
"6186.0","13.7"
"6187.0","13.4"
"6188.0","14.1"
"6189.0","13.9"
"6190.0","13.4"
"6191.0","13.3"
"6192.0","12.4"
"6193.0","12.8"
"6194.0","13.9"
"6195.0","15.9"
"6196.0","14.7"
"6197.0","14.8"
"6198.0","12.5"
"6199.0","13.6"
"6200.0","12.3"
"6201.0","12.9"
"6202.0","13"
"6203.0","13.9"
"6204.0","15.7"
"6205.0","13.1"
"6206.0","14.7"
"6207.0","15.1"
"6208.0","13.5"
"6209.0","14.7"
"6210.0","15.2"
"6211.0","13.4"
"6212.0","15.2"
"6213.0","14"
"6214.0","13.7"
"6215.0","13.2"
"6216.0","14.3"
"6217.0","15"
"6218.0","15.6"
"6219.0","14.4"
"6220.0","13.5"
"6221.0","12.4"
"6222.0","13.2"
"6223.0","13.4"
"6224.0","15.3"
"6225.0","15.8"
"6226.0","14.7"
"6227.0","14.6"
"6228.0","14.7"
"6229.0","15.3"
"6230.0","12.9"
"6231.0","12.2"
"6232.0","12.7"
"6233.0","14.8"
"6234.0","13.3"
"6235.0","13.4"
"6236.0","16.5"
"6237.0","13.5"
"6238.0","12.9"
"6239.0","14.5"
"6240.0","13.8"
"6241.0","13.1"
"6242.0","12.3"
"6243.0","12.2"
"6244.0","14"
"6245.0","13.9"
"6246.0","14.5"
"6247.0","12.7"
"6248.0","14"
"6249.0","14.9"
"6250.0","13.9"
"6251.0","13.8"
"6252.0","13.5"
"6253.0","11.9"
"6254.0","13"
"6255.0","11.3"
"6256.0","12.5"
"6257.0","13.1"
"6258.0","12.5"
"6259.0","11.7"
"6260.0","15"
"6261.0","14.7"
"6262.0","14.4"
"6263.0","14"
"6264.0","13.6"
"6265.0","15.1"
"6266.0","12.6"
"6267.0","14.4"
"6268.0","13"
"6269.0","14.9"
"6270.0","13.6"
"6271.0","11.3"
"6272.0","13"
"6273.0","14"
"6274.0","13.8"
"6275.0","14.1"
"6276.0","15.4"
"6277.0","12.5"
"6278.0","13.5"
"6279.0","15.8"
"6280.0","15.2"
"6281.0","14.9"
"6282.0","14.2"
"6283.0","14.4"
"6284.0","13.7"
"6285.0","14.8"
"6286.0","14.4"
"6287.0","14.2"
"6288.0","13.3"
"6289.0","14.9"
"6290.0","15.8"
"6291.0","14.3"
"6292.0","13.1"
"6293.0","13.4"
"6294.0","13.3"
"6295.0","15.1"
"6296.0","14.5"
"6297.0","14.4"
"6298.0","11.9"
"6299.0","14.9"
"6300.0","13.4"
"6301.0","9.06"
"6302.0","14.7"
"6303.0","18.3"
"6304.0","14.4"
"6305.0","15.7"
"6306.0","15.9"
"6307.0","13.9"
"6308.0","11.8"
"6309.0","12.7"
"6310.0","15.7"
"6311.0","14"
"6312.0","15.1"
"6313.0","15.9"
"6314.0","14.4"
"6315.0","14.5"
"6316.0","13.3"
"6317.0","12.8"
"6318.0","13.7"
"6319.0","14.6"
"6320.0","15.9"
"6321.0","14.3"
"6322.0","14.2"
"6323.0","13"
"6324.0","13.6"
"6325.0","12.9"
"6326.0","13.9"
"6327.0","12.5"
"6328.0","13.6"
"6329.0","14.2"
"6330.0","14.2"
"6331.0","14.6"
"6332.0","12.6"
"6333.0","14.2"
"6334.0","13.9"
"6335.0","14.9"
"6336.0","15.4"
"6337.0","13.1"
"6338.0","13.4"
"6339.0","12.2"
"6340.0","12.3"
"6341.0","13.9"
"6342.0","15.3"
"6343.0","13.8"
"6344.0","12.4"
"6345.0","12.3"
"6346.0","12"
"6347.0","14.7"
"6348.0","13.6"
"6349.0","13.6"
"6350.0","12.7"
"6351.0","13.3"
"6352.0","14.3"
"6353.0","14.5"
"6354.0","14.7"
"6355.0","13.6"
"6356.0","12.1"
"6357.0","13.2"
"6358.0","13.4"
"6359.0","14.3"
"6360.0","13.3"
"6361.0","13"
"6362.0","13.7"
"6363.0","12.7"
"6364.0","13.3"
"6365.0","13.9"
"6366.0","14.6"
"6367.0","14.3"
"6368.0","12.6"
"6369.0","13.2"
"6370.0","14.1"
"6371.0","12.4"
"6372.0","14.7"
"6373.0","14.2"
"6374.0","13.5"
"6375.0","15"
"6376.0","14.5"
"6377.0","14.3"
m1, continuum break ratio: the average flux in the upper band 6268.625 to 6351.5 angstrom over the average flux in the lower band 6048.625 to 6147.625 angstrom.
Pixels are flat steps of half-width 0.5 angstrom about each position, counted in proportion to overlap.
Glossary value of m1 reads 0.98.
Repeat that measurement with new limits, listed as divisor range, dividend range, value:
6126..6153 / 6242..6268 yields 0.97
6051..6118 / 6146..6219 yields 0.95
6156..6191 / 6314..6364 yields 1.02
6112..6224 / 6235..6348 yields 1.01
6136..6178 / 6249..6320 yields 1.05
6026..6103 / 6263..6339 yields 0.98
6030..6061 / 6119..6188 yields 0.98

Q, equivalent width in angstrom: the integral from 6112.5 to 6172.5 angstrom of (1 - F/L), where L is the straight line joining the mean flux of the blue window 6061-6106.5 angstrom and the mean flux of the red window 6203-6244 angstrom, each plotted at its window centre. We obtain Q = 2.57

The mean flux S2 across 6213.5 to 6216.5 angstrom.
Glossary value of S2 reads 13.7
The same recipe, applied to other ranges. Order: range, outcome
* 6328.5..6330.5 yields 14.2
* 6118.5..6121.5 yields 13.3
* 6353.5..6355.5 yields 14.1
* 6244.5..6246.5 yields 14.2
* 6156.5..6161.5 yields 14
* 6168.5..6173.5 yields 12.6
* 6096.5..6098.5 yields 15.1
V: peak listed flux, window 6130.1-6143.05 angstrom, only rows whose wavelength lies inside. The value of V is 17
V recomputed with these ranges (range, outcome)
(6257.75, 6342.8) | 18.3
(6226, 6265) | 16.5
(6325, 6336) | 15.4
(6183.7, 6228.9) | 15.9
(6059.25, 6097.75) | 16.2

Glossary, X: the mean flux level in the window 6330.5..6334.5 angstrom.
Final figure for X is 13.8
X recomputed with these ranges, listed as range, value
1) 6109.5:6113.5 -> 14.9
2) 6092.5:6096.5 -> 14.8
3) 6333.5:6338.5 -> 14.1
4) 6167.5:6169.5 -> 13.1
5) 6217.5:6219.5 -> 15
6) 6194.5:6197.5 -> 15.1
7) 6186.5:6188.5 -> 13.8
